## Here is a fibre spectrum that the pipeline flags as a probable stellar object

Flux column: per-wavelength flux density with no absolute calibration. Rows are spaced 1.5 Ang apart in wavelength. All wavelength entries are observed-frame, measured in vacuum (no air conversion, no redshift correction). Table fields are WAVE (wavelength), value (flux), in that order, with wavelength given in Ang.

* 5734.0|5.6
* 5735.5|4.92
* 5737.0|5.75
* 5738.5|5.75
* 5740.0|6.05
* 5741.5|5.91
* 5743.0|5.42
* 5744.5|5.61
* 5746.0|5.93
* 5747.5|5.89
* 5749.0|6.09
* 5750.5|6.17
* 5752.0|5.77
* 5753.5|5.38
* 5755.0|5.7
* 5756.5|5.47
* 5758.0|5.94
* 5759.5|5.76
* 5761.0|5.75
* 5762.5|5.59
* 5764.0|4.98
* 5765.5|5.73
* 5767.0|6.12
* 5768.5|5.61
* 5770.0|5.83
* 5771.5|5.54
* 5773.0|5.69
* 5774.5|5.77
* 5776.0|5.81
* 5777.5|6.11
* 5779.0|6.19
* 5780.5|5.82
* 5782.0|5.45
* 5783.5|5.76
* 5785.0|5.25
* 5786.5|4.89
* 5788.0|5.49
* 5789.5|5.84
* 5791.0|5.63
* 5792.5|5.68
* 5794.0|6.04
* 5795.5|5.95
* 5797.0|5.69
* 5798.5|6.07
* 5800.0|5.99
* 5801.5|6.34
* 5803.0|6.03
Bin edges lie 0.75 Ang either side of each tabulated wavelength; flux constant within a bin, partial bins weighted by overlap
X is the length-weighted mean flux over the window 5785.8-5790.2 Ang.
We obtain 5.41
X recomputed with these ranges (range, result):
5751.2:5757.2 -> 5.59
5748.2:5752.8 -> 6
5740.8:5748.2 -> 5.75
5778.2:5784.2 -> 5.81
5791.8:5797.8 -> 5.84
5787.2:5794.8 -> 5.73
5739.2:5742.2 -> 5.98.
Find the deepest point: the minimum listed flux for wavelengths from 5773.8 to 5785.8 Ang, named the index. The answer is 5.25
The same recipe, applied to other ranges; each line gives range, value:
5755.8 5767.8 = 4.98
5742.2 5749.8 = 5.42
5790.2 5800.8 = 5.63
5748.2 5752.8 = 5.77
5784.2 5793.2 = 4.89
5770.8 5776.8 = 5.54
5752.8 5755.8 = 5.38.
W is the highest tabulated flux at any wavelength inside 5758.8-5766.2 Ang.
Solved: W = 5.76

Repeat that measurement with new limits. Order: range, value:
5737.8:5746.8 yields 6.05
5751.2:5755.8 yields 5.77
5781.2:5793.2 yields 5.84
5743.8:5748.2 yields 5.93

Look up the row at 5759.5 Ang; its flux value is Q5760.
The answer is 5.76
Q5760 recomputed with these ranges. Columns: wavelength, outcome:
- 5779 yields 6.19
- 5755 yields 5.7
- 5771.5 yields 5.54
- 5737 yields 5.75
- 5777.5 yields 6.11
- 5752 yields 5.77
